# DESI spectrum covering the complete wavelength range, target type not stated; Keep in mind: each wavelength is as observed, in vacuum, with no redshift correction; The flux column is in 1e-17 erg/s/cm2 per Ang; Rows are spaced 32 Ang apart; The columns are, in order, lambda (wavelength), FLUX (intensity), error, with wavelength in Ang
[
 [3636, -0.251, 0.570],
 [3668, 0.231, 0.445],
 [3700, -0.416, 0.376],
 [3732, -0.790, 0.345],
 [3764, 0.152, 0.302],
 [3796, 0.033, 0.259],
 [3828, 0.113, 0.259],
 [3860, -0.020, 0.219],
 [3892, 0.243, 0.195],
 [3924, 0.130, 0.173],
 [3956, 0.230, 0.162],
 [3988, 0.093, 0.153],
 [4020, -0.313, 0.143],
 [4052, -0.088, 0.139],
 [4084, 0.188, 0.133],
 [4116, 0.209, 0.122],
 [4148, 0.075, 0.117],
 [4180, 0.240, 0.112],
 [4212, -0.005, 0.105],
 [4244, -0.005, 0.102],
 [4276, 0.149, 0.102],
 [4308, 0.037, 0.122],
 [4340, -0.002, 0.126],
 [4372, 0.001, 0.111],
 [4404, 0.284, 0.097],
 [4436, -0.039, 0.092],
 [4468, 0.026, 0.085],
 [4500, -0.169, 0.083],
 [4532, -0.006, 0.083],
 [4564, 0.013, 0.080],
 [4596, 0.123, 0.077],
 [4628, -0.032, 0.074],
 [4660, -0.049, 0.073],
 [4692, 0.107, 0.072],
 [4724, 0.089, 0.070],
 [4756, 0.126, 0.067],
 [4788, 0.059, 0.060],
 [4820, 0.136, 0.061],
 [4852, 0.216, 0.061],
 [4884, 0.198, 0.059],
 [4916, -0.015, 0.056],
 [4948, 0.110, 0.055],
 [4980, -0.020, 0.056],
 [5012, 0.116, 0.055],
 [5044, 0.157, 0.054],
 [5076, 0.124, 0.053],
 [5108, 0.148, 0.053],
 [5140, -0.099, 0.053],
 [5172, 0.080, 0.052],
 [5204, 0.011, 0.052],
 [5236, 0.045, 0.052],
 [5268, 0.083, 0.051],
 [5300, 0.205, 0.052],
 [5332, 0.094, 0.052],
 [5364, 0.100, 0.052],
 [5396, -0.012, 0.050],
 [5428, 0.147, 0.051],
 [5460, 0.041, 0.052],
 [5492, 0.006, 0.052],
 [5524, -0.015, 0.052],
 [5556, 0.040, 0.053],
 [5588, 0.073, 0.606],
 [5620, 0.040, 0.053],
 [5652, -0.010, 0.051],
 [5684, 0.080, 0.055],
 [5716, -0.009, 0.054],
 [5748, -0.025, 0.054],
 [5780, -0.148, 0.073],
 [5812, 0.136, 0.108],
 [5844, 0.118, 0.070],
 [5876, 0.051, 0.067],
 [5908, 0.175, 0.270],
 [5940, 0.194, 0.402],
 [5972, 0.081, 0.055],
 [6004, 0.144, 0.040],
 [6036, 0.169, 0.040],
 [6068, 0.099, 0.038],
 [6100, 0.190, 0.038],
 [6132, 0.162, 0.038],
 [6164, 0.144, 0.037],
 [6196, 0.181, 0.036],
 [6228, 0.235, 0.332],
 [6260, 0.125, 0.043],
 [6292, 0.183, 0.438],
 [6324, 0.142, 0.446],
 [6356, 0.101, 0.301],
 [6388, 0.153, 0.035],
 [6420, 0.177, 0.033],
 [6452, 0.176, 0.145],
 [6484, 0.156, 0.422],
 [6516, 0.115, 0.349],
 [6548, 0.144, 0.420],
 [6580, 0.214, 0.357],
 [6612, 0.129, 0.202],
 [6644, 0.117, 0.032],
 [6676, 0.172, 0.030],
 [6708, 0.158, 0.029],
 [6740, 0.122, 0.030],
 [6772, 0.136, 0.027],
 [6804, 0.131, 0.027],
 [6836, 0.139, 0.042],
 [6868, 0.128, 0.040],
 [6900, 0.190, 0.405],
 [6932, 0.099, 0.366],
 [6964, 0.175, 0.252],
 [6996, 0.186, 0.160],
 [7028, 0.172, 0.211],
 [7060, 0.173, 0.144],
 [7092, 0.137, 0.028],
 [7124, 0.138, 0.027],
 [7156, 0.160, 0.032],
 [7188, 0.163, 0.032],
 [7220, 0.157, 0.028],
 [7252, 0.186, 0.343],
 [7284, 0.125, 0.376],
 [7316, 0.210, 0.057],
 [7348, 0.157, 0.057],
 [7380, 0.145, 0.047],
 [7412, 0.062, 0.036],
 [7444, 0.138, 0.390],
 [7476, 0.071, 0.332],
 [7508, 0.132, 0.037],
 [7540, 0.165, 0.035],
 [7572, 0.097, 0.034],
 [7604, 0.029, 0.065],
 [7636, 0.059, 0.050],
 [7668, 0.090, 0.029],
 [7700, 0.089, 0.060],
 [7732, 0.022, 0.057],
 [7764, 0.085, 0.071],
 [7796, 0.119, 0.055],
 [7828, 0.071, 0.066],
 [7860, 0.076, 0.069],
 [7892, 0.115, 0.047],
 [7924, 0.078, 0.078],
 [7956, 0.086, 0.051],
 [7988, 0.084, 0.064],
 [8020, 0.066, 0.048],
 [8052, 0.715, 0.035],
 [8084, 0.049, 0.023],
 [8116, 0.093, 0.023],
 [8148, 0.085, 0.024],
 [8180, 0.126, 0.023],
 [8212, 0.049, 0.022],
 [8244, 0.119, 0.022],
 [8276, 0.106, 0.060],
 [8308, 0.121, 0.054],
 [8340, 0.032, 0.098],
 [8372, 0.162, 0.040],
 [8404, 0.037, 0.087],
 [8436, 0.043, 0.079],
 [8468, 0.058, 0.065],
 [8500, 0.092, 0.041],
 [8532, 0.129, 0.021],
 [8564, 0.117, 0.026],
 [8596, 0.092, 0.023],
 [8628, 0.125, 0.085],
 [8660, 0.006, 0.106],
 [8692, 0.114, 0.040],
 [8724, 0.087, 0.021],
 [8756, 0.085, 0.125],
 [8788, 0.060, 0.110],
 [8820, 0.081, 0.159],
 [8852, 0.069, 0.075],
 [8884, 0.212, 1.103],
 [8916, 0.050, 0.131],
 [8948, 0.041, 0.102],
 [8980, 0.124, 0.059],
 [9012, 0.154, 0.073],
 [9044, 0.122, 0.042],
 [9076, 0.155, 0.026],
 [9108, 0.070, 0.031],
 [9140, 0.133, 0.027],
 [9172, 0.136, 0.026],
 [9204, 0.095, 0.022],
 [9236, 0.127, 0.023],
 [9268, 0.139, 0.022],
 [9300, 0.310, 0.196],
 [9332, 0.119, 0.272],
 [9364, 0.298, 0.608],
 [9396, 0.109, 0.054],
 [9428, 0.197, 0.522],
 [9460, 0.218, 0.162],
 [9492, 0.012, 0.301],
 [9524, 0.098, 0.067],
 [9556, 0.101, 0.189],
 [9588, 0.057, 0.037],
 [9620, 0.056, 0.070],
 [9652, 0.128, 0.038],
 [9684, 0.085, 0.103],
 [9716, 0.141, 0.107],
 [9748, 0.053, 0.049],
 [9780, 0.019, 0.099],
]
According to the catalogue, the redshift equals 1.161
